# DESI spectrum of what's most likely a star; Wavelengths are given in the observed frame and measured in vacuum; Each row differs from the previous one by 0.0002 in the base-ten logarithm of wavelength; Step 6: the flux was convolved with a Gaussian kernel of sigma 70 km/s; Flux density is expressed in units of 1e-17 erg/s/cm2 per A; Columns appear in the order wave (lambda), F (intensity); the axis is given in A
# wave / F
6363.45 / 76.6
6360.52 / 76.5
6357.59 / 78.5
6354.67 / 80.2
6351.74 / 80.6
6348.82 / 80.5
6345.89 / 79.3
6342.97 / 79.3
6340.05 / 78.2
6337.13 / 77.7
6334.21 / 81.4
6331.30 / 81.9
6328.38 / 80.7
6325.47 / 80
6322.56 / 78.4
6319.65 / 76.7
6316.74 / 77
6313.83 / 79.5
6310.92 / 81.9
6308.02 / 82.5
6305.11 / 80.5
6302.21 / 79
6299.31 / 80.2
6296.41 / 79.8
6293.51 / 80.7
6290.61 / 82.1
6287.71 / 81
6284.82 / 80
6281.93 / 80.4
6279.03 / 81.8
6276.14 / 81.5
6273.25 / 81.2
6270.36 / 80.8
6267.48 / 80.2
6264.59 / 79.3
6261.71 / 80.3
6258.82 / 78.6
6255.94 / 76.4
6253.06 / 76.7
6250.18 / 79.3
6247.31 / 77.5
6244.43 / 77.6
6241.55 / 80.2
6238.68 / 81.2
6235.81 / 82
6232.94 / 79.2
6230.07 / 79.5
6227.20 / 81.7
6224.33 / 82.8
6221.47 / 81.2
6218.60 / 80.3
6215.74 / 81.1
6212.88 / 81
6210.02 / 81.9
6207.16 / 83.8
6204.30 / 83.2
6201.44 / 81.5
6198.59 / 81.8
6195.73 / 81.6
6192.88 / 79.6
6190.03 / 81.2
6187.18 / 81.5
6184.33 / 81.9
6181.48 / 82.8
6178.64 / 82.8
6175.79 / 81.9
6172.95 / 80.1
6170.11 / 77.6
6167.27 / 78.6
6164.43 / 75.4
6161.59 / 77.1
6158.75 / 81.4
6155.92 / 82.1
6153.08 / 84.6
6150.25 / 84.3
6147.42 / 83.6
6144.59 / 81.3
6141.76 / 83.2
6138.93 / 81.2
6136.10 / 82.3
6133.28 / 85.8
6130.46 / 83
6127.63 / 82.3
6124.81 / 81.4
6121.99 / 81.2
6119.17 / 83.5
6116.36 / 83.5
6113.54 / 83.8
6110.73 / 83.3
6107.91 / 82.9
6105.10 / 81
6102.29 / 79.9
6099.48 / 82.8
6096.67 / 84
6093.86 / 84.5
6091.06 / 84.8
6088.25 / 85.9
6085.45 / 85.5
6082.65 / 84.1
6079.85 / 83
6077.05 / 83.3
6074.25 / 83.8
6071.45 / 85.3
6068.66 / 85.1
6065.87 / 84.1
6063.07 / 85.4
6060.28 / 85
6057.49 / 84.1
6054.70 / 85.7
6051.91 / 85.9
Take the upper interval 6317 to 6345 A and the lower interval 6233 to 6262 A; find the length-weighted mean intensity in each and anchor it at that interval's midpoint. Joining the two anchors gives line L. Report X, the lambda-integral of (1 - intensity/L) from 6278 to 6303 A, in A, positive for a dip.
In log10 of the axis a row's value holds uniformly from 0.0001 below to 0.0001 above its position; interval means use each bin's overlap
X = -0.5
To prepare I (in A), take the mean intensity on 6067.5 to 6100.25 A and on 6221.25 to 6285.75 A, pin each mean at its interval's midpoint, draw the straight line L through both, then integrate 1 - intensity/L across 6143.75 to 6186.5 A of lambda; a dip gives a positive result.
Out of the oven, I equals 0.6 A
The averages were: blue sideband 84.4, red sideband 80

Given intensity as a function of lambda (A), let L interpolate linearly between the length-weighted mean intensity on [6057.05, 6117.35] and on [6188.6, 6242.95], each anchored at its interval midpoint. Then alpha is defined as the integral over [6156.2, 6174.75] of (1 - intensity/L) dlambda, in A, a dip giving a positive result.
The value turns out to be 0.82 A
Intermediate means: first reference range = 83.9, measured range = 78.7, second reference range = 81.3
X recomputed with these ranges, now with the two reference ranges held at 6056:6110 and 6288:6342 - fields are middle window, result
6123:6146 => 0.13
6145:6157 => -0.11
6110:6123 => 0.04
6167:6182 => 0.30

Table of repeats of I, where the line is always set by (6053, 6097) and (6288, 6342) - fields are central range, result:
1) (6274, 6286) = -0.05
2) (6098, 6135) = 0.51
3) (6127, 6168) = 0.70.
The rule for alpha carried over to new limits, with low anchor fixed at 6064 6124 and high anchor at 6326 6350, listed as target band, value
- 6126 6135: -0.1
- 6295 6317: 0.0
